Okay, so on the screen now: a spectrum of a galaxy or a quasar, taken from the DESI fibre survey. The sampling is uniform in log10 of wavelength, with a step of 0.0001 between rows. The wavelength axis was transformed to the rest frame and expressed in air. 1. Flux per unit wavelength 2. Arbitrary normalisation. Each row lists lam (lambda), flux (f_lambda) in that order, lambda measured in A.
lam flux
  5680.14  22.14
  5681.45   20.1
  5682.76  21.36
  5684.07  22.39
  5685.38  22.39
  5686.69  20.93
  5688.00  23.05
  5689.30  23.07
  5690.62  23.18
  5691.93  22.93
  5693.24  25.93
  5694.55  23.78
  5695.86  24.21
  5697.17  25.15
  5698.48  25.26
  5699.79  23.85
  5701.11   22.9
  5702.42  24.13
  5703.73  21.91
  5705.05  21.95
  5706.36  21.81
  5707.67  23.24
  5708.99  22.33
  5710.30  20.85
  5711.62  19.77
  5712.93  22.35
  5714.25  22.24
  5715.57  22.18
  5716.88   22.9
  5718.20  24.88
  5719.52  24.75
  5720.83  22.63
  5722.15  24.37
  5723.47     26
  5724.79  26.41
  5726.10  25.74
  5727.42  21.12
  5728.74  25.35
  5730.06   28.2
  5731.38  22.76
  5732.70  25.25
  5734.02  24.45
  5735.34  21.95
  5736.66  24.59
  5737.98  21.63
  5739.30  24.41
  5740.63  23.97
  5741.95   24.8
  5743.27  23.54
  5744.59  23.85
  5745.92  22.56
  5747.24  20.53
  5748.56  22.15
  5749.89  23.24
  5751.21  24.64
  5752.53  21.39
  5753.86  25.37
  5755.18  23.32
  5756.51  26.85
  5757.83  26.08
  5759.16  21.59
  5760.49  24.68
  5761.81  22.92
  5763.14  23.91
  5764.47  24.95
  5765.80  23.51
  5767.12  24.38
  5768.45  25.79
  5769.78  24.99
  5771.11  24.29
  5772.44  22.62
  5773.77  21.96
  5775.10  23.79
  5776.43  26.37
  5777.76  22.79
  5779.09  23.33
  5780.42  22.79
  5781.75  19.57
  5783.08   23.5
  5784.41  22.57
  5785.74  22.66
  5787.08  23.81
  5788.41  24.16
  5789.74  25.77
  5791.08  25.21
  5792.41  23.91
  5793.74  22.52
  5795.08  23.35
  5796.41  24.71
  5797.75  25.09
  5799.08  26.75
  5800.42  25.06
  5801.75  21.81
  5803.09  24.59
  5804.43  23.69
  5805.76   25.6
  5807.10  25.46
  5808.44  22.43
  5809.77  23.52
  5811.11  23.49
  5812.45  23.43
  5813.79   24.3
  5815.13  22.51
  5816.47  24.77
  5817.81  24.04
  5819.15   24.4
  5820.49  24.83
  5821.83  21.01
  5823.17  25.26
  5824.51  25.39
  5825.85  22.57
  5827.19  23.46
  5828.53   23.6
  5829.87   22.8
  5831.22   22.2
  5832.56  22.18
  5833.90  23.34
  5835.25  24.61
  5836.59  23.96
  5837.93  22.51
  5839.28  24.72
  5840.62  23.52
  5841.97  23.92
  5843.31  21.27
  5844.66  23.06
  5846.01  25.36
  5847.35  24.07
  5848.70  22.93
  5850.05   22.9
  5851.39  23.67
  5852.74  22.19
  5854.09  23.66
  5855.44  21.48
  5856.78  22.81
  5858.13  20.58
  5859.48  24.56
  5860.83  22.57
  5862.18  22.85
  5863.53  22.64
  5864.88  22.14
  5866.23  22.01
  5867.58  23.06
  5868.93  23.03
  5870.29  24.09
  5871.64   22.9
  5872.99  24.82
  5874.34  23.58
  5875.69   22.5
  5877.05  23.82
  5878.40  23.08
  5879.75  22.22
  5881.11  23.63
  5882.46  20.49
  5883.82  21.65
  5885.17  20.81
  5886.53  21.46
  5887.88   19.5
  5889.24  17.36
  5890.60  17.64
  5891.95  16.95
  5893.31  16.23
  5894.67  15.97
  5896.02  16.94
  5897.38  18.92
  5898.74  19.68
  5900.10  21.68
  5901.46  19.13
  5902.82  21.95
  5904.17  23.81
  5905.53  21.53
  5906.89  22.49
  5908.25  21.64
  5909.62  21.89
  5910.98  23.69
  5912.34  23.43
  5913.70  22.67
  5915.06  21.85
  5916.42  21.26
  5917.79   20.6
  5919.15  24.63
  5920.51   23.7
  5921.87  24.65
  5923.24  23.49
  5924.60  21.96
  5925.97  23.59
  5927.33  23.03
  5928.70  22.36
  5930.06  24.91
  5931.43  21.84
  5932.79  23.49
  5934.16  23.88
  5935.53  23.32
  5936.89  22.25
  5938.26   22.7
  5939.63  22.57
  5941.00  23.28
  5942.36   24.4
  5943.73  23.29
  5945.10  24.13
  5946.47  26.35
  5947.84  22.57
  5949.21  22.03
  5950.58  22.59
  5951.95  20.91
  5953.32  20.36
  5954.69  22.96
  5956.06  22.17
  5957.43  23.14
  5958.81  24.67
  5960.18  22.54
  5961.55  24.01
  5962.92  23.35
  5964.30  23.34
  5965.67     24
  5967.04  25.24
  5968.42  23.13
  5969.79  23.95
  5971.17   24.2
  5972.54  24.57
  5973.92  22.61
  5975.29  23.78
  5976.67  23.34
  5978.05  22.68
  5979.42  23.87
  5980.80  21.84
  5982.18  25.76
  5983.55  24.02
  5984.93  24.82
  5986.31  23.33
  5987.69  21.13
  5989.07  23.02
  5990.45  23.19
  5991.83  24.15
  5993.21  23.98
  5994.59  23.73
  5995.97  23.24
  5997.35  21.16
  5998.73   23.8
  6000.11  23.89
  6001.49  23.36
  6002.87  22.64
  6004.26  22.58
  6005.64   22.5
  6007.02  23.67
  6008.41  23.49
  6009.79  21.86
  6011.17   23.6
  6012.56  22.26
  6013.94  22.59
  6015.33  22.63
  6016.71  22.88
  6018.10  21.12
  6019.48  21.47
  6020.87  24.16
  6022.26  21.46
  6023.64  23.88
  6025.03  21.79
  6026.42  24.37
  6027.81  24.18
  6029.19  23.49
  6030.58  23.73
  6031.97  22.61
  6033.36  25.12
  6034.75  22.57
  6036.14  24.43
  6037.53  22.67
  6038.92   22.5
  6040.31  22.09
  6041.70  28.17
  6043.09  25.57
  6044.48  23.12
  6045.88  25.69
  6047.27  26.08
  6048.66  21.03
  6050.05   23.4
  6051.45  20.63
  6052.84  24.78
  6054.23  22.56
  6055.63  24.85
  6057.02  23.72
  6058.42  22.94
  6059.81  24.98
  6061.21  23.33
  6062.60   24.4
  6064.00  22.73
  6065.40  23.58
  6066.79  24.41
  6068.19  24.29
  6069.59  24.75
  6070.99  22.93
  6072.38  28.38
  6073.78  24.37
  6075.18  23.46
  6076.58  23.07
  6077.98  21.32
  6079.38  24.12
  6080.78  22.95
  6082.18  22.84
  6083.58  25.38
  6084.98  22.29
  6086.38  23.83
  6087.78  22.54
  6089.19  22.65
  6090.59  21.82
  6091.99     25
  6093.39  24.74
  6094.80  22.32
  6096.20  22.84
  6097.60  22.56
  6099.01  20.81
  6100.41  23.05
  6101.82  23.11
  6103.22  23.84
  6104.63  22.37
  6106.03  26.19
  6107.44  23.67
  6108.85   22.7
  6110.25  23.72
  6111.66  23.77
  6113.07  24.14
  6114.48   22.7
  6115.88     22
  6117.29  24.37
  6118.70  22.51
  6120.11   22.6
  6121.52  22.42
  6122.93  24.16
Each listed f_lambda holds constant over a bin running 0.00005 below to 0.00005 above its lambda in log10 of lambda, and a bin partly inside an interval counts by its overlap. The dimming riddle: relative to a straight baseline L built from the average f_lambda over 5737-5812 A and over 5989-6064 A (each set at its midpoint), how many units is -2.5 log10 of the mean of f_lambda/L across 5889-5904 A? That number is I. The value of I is 0.256 mag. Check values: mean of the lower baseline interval 23.8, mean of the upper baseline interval 23.4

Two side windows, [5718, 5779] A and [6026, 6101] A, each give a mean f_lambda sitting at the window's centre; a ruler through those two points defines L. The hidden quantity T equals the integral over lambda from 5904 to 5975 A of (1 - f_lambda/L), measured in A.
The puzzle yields 2.0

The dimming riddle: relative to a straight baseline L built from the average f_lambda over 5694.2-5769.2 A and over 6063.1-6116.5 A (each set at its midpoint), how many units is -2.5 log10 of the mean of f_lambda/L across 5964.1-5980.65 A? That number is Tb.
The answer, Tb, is -0.01 mag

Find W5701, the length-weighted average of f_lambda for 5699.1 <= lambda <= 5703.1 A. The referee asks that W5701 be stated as 23.6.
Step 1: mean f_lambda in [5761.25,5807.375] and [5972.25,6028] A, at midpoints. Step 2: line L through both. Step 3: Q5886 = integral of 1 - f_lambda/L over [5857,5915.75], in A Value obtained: 5.1 A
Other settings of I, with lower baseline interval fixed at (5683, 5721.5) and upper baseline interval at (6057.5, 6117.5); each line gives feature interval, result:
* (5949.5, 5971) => 0.01 mag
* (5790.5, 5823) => -0.04 mag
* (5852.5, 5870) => 0.03 mag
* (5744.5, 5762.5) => -0.02 mag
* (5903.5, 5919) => 0.04 mag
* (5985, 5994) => 0.01 mag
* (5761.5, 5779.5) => -0.04 mag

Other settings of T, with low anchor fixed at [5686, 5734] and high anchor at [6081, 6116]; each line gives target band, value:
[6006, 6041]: 0.5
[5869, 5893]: 2.0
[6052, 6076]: -0.9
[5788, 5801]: -0.6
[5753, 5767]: -0.5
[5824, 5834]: 0.1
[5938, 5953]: 0.2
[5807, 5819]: -0.1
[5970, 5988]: -0.2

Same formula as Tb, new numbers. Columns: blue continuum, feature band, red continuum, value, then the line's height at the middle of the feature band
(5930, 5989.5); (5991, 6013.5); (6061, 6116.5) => 0.01 mag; 23.4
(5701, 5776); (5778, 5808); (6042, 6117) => -0.01 mag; 23.6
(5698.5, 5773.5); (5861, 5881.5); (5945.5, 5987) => 0.02 mag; 23.5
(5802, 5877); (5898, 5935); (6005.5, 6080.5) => 0.04 mag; 23.4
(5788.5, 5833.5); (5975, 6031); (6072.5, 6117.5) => 0.02 mag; 23.5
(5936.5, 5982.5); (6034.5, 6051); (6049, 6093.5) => -0.02 mag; 23.5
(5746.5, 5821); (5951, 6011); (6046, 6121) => 0.02 mag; 23.6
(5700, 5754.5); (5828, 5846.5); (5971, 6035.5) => 0.00 mag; 23.3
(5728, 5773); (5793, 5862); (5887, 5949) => -0.03 mag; 23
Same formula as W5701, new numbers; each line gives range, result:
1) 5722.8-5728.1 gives 24.8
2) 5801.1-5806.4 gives 23.9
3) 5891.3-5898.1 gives 17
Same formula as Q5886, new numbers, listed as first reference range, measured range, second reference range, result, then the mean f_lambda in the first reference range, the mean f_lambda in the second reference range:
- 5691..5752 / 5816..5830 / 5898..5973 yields -0.36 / 23.6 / 22.9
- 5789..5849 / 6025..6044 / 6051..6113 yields -0.23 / 23.8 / 23.5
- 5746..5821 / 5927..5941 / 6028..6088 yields 0.45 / 23.8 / 23.8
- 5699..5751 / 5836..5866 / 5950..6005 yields 0.37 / 23.4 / 23.3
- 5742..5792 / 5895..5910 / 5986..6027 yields 1.60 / 23.7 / 22.9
